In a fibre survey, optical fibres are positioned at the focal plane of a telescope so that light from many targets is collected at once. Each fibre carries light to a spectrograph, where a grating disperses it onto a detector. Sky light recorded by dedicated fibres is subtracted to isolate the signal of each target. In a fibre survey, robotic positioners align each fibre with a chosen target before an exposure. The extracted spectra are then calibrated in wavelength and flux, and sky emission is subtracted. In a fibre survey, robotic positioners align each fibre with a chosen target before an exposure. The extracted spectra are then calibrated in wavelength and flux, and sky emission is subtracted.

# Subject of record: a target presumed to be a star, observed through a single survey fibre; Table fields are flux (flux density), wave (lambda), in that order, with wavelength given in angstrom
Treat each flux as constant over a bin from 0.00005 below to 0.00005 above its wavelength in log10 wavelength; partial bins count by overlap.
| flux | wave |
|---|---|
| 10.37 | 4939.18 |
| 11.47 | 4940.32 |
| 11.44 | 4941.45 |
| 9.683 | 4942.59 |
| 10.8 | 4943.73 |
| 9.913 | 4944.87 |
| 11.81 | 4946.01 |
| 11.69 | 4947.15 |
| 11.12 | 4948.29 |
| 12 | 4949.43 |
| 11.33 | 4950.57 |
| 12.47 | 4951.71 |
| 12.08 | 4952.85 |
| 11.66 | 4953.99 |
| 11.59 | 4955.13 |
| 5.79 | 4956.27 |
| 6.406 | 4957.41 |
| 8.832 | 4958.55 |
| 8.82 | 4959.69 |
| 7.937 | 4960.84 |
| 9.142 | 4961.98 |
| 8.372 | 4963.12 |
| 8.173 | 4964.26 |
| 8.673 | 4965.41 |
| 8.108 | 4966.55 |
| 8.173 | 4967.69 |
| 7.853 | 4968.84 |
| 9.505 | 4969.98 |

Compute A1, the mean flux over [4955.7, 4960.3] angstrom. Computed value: 7.46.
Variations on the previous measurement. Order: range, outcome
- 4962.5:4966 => 8.42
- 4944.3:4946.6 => 10.9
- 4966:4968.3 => 8.13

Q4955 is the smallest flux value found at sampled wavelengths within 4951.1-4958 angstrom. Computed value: 5.79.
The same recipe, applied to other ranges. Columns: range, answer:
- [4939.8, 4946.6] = 9.683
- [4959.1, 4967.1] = 7.937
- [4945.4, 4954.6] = 11.12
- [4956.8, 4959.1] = 6.406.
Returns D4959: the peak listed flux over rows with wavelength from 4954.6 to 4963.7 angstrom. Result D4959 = 11.59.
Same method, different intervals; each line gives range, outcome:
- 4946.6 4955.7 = 12.47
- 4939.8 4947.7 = 11.81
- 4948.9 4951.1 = 12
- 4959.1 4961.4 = 8.82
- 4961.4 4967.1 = 9.142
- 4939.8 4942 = 11.47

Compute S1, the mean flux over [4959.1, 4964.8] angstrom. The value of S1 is 8.49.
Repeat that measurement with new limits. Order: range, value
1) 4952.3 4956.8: 10.3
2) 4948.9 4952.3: 11.9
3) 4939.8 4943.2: 10.9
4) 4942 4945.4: 10.1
